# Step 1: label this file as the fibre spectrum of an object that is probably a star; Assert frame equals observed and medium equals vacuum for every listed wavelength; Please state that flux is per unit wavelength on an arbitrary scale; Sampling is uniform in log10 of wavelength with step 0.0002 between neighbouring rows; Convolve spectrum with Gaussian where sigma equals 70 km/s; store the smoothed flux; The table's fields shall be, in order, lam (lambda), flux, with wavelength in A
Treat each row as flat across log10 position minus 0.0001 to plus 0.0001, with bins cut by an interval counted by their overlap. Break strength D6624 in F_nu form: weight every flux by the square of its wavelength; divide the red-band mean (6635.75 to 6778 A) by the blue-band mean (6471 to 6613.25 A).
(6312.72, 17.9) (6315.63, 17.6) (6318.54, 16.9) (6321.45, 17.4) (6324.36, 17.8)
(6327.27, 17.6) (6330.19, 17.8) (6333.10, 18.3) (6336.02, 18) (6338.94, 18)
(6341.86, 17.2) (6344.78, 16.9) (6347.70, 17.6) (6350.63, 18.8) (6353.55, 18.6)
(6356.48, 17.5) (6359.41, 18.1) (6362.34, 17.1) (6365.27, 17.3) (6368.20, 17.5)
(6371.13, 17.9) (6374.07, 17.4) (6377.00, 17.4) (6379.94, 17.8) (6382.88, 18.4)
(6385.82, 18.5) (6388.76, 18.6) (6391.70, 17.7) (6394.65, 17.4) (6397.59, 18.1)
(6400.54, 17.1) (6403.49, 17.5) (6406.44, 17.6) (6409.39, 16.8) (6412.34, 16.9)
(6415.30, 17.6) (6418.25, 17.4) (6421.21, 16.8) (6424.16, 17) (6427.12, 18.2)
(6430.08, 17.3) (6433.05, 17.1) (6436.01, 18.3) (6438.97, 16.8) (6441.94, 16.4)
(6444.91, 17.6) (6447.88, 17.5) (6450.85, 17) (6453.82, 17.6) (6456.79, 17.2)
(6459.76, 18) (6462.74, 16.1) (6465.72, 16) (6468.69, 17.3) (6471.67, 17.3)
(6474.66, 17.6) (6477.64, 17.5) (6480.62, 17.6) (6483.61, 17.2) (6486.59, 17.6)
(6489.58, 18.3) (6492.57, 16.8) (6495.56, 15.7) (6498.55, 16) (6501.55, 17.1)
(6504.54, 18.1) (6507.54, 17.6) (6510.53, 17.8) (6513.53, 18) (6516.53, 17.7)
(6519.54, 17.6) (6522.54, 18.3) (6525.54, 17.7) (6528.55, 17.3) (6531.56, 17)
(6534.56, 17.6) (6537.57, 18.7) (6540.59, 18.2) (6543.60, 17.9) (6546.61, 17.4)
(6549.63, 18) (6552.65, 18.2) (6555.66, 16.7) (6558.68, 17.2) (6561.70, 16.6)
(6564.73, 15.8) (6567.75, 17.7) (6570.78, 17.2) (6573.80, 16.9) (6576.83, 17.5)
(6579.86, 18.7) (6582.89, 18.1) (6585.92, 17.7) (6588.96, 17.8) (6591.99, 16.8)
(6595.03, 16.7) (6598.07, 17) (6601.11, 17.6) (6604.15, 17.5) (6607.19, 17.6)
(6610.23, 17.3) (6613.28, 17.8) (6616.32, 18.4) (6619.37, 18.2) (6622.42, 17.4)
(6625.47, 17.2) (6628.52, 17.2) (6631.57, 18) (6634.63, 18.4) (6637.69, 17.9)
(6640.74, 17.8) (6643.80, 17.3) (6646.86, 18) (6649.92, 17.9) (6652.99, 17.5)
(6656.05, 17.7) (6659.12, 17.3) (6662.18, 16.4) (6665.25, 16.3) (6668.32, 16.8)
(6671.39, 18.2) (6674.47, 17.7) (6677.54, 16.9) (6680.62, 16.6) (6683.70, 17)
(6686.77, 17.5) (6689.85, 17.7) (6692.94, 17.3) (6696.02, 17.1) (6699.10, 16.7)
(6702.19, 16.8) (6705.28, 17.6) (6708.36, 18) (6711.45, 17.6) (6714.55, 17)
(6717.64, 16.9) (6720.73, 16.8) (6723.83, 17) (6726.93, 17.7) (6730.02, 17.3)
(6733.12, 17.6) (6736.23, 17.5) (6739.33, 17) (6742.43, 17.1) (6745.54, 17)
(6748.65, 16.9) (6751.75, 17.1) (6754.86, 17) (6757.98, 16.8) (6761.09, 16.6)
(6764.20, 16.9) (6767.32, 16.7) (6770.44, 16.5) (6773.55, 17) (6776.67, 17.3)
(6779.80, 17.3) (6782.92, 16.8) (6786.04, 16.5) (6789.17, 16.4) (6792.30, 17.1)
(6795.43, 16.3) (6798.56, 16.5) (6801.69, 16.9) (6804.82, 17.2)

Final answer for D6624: 1.04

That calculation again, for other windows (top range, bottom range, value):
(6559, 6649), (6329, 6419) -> 1.06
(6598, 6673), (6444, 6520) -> 1.06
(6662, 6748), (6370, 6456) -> 1.07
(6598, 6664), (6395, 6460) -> 1.08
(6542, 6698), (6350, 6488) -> 1.06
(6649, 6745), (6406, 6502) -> 1.08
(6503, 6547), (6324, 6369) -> 1.06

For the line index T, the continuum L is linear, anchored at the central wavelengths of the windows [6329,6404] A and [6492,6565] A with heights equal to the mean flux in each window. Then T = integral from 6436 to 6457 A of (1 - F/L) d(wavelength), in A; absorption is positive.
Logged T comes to 0.5 A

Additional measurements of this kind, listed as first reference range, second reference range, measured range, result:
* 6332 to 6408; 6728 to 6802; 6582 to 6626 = -0.68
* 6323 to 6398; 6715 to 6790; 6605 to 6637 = -0.89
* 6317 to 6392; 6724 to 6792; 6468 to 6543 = -0.11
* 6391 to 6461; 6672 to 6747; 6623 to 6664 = -0.72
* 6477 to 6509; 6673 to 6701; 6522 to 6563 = -0.99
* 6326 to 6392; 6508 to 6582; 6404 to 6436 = 0.76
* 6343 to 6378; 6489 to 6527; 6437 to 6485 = 0.88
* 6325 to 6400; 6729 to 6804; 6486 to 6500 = 0.55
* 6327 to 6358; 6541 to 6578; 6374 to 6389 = -0.23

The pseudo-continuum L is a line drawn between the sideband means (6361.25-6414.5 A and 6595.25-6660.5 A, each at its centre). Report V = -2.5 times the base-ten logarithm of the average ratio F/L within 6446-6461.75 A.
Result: 0.01 mag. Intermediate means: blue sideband 17.6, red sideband 17.6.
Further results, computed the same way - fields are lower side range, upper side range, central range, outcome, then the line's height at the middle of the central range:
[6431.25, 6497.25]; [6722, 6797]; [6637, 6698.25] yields -0.02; 17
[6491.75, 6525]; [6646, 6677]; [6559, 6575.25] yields 0.03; 17.4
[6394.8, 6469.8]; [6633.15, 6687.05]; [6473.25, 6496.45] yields 0.00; 17.3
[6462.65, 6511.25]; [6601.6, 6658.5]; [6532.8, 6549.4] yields -0.03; 17.4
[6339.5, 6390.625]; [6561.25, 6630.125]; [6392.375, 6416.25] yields 0.02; 17.7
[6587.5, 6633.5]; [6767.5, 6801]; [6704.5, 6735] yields -0.02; 17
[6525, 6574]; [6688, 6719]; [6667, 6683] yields 0.00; 17.3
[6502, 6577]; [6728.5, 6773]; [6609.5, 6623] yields -0.03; 17.3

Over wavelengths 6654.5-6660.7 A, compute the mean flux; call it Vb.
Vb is 17.5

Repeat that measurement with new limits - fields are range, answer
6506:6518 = 17.8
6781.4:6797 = 16.6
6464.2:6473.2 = 16.9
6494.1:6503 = 16.3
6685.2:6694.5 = 17.5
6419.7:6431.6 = 17.3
